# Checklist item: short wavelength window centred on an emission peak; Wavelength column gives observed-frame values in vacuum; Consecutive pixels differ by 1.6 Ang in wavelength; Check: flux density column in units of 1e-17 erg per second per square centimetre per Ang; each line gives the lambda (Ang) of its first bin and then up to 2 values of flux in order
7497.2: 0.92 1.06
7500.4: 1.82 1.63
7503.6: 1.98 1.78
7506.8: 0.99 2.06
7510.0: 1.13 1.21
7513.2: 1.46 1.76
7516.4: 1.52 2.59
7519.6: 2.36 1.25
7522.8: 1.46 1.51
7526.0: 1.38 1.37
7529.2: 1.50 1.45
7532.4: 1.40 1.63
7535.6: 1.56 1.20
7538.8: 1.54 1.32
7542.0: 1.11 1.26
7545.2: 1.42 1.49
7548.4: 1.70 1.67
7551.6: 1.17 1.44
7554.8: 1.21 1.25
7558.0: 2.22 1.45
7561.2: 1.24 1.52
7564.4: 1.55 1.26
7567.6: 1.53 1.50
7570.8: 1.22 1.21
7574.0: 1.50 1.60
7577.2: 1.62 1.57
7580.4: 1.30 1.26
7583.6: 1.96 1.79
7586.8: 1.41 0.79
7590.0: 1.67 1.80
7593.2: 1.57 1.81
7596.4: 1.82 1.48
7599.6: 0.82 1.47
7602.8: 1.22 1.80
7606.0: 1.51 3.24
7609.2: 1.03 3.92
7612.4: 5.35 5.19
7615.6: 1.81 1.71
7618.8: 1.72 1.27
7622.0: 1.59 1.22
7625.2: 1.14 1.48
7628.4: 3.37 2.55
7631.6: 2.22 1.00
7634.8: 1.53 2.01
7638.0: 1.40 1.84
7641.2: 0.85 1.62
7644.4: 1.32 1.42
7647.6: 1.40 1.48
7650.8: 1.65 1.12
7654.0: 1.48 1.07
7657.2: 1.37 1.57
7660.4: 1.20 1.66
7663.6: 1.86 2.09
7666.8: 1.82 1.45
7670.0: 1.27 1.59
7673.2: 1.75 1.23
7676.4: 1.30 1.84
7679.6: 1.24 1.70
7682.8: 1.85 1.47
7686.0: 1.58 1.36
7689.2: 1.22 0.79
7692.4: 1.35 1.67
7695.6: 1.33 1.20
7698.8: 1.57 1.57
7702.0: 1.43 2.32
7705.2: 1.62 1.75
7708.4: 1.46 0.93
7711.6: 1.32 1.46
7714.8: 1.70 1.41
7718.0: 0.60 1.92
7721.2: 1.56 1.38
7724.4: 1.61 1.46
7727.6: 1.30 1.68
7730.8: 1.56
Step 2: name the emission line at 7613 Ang [S II]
